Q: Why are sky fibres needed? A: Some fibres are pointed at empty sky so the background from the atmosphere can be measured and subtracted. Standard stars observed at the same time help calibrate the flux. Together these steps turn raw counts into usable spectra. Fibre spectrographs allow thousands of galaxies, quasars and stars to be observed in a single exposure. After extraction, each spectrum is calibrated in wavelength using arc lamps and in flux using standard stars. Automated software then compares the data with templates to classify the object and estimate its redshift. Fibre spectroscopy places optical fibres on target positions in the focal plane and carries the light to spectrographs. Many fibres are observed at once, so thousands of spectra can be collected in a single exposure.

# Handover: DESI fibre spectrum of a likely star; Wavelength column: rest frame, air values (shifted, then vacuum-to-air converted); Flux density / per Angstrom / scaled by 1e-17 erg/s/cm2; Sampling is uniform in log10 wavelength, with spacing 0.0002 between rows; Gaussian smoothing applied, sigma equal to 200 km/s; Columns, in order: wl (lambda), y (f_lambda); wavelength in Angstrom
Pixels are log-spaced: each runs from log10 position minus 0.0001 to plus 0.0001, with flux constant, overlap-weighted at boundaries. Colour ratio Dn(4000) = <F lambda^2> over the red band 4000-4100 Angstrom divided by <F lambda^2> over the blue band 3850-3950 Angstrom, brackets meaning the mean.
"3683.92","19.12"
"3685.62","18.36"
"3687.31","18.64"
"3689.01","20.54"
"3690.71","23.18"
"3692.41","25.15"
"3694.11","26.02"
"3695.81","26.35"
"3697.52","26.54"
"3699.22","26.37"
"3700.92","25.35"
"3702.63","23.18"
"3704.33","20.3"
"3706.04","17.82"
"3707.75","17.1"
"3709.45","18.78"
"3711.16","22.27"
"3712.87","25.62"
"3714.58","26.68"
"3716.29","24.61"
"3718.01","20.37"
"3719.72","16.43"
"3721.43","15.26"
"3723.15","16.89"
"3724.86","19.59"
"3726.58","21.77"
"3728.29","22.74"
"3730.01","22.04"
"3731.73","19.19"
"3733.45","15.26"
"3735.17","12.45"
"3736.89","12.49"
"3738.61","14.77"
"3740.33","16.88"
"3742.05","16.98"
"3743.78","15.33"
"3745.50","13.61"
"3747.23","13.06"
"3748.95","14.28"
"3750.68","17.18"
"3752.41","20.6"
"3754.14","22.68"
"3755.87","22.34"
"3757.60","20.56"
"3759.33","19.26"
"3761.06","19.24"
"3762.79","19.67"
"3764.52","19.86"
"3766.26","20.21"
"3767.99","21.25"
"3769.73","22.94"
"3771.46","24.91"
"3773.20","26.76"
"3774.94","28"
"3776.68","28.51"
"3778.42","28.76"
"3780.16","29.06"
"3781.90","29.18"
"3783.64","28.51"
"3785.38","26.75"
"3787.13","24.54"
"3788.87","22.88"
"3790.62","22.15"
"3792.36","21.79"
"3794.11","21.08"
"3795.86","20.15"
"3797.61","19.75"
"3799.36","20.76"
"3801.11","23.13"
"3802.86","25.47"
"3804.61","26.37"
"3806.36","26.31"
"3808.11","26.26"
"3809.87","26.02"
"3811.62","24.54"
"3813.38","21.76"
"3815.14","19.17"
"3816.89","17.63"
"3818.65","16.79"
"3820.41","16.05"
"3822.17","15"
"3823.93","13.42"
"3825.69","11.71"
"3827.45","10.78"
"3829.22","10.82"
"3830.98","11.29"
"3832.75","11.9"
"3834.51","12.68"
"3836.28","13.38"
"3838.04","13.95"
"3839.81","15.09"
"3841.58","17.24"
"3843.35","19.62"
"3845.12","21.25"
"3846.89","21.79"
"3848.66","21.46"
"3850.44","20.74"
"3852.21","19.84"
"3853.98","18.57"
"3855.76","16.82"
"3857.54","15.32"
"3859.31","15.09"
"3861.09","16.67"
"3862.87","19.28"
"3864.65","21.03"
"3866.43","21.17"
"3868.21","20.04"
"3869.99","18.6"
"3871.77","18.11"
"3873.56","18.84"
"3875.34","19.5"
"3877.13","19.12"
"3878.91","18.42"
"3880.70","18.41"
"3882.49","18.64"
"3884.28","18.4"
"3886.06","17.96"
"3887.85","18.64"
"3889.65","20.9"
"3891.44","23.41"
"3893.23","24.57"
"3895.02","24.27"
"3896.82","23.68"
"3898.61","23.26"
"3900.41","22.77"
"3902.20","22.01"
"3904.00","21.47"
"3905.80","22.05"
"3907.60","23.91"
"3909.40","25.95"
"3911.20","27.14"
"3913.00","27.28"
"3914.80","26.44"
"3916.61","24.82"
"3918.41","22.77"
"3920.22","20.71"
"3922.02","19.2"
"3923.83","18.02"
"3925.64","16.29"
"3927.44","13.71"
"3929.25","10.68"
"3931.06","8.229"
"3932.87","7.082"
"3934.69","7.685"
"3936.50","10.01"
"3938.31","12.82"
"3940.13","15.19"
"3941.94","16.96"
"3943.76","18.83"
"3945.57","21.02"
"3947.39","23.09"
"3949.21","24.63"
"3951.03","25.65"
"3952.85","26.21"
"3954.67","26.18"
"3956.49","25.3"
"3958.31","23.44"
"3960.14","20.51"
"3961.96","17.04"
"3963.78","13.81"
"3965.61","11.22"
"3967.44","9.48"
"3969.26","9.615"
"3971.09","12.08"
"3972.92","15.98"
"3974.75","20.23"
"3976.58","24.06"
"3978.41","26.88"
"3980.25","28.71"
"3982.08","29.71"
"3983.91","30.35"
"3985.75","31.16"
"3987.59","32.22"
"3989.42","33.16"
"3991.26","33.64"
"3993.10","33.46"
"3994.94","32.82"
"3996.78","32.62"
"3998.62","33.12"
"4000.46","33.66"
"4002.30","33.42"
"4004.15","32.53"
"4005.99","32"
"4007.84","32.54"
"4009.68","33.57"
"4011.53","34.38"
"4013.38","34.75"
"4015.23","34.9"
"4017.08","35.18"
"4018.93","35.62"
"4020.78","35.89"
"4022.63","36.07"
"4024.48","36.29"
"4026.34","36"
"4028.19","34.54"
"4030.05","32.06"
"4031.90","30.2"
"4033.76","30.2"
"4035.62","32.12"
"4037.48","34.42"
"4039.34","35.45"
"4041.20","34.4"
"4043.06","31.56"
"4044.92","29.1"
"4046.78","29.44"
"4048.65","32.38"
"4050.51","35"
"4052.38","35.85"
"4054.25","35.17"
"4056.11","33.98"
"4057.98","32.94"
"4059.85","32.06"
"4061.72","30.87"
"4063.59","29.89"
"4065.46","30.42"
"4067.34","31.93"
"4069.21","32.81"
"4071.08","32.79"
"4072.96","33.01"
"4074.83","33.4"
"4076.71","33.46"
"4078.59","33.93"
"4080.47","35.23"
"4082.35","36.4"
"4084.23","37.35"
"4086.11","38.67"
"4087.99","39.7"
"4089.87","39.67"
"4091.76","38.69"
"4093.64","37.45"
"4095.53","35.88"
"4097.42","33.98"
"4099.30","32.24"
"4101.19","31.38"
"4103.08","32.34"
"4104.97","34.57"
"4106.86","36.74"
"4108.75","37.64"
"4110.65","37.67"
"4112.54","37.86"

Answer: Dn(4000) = 1.90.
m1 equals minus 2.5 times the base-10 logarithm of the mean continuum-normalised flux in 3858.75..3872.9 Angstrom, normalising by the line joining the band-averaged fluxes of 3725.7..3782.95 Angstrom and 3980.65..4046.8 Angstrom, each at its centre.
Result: 0.346 mag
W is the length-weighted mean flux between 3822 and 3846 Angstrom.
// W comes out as 14.1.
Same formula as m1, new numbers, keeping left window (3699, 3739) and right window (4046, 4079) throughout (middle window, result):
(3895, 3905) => 0.17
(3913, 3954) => 0.48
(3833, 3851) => 0.37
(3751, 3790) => -0.10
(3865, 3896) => 0.28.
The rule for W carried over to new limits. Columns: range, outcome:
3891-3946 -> 19.4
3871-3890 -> 18.7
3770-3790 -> 26.9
